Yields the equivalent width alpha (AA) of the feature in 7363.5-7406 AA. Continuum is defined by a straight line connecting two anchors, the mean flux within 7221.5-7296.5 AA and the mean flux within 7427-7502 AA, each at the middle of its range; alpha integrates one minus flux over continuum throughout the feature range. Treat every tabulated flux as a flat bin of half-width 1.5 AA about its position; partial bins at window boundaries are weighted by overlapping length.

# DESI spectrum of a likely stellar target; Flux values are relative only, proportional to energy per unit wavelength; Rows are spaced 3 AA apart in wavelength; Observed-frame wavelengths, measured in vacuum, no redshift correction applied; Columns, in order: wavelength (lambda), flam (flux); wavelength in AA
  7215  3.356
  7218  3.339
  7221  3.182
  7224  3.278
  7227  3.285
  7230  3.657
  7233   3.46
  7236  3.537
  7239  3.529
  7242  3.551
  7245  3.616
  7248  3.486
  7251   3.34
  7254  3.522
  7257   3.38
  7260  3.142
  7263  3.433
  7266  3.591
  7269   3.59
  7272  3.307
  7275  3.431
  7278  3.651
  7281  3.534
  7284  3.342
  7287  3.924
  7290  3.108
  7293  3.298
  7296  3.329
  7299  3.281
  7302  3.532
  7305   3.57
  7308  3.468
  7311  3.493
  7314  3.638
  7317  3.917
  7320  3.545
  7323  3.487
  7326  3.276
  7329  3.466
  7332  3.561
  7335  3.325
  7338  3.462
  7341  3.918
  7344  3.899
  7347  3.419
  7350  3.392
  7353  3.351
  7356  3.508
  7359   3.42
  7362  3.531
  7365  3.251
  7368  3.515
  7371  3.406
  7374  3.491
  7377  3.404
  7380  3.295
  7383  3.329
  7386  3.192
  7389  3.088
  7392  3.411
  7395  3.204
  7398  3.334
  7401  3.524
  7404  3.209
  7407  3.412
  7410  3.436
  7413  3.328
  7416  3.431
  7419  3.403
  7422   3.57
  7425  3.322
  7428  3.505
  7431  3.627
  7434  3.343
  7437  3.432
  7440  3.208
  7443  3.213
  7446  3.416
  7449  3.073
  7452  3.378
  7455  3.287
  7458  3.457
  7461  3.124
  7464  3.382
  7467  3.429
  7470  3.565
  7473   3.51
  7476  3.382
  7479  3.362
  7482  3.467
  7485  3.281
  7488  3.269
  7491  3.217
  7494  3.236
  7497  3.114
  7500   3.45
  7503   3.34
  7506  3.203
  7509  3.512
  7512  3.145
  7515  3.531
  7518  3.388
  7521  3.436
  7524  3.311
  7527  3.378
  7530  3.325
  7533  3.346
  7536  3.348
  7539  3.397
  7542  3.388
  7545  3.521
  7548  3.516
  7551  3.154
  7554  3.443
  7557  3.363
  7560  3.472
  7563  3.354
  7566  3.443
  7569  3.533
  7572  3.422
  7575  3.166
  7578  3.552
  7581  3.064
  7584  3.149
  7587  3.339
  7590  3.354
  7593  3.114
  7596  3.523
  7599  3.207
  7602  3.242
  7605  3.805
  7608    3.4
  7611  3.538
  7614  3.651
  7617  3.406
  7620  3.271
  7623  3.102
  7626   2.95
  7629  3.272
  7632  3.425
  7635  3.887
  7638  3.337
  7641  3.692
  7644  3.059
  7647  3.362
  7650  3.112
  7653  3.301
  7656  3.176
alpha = 0.7 AA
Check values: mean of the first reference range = 3.45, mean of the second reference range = 3.35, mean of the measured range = 3.33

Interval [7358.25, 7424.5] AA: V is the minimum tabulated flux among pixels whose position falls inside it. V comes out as 3.088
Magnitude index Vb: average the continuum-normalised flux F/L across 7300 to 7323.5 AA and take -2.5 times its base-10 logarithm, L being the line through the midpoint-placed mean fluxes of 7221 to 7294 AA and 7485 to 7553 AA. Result -0.05 mag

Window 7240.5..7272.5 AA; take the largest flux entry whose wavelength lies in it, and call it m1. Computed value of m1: 3.616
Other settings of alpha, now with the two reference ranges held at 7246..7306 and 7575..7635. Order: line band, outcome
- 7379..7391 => 0.62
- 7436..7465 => 0.82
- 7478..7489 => 0.11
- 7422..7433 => -0.30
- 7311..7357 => -1.61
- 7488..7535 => 0.62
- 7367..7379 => -0.12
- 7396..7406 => 0.16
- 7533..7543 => -0.03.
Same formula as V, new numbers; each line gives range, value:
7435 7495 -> 3.073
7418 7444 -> 3.208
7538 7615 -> 3.064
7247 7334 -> 3.108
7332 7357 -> 3.325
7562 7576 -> 3.166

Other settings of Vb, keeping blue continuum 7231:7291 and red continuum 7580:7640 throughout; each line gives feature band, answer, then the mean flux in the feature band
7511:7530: 0.007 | 3.37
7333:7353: -0.032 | 3.55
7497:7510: 0.017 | 3.34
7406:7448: 0.007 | 3.4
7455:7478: 0.003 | 3.4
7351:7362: 0.002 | 3.44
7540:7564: -0.008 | 3.4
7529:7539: 0.011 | 3.35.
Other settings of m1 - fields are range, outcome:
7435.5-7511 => 3.565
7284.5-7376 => 3.924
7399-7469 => 3.627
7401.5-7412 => 3.436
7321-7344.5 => 3.918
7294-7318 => 3.917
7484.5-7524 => 3.531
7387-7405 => 3.524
